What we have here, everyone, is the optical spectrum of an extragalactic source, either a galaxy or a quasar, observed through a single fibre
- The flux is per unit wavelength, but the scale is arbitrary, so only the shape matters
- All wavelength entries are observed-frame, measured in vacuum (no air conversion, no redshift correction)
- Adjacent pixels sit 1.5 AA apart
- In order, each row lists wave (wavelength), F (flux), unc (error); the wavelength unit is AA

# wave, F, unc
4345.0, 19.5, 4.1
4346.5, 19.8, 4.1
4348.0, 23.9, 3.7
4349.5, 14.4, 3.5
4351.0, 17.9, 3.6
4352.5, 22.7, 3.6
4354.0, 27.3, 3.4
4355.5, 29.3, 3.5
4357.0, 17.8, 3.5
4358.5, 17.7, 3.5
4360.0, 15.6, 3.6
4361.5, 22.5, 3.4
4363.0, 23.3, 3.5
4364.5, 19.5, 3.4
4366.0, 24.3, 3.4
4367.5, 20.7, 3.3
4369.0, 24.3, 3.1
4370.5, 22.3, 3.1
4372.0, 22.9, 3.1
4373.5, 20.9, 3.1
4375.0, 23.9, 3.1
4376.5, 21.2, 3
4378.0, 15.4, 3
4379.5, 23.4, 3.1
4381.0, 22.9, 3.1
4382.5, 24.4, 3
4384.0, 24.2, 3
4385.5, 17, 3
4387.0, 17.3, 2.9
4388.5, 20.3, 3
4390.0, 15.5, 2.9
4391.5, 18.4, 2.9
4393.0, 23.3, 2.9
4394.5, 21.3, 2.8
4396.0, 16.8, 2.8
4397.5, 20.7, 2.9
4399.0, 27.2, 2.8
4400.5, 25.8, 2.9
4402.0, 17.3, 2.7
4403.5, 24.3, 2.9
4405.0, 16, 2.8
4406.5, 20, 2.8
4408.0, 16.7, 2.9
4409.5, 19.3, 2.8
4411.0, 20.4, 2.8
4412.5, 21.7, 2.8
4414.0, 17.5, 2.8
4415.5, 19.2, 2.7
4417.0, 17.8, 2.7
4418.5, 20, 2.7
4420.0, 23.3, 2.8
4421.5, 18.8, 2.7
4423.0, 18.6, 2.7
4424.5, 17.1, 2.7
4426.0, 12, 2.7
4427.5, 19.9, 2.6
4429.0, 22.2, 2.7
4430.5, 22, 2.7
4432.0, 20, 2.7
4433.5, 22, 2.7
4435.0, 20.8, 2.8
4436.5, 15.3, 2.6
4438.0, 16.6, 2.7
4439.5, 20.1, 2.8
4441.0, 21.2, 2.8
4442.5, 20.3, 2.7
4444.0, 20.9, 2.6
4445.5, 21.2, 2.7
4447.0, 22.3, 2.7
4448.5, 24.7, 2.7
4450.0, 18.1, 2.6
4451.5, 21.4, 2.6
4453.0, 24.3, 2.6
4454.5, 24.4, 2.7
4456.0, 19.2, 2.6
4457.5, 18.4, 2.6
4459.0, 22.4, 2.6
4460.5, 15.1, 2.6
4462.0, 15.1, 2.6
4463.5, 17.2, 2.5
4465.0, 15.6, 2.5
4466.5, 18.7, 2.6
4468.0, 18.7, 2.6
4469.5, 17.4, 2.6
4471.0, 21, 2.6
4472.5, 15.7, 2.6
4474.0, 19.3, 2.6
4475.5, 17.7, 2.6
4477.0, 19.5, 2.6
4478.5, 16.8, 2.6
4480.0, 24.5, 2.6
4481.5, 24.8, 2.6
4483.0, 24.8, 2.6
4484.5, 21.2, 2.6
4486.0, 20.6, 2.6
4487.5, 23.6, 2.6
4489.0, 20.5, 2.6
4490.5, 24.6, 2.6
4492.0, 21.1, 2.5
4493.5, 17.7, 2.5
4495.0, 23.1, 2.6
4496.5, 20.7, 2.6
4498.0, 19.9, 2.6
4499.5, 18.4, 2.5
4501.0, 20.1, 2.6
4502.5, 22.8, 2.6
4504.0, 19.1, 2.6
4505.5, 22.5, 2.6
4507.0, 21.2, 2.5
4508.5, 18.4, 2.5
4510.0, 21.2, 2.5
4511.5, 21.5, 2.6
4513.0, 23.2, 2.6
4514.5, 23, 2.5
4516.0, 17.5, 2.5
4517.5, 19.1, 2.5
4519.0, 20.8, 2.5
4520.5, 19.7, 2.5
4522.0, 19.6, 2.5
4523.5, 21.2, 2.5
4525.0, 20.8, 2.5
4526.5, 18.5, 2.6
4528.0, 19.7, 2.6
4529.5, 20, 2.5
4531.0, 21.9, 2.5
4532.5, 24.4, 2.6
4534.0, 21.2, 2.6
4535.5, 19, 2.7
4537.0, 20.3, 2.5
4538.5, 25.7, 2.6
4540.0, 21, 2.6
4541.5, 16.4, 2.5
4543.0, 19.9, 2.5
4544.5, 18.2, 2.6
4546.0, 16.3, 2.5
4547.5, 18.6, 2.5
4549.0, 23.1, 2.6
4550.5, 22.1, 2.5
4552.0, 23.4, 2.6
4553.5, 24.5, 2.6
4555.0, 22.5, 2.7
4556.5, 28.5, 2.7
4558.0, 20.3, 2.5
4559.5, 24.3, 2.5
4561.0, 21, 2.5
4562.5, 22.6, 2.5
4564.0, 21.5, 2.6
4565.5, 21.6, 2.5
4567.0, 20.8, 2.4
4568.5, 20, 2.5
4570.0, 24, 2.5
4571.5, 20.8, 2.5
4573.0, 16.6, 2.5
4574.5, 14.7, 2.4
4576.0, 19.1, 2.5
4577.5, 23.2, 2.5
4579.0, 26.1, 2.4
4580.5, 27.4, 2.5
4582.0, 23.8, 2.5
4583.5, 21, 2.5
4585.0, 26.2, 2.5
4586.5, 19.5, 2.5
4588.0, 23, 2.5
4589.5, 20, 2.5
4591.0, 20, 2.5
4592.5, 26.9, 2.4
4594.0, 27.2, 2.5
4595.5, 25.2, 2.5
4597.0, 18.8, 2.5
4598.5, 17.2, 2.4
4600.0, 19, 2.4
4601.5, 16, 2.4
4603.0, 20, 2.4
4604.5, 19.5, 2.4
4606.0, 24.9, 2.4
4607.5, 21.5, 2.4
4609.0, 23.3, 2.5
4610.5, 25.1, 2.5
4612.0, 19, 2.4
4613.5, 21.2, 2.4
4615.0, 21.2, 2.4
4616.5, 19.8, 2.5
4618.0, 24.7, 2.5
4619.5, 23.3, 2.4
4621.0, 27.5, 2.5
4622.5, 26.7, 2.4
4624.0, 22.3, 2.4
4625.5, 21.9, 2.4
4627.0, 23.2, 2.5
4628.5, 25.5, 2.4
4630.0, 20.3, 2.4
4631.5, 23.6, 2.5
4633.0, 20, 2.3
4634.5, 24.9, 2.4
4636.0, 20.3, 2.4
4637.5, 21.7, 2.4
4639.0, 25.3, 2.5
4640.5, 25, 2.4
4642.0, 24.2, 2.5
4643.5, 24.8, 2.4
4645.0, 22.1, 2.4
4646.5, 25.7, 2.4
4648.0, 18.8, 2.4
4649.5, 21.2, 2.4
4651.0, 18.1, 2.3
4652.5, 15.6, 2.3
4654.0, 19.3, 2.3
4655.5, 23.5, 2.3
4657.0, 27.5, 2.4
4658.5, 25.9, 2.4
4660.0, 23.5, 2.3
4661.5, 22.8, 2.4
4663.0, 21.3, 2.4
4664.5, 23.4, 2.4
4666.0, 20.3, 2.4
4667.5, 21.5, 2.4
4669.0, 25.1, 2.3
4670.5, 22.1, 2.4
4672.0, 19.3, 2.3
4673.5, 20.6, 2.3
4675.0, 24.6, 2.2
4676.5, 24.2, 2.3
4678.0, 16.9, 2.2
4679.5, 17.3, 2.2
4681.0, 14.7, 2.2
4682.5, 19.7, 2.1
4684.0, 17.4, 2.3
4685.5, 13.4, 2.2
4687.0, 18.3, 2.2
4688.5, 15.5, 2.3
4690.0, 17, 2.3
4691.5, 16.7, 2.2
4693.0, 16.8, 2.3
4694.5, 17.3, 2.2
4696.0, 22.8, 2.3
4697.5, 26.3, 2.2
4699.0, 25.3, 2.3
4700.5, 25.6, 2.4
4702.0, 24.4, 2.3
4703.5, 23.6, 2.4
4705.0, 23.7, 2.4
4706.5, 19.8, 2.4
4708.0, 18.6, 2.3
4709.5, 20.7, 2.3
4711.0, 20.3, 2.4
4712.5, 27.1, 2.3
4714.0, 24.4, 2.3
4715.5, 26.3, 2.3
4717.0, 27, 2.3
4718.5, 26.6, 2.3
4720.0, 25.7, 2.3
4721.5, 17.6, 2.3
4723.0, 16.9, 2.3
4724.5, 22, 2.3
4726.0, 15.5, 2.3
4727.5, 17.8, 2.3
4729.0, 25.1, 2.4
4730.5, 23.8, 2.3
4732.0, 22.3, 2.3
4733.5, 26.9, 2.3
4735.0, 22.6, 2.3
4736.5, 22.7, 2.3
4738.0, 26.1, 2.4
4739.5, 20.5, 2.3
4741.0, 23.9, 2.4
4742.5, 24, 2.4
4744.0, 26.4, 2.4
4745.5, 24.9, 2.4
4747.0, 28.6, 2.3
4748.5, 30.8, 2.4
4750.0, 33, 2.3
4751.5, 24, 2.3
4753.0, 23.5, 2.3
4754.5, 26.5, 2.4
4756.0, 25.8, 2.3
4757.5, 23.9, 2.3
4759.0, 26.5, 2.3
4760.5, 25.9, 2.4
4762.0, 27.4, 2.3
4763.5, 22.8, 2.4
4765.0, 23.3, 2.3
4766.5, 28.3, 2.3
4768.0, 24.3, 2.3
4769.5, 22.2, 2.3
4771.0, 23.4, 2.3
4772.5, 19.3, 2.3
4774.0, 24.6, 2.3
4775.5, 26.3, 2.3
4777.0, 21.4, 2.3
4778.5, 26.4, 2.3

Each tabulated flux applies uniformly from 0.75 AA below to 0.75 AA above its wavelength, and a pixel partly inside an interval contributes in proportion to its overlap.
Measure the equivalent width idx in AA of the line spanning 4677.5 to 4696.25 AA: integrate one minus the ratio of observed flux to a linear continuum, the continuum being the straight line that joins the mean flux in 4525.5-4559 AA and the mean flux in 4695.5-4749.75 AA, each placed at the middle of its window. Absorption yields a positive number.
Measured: 4.9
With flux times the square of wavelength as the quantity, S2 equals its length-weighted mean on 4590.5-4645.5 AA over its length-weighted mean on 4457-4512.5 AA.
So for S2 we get 1.19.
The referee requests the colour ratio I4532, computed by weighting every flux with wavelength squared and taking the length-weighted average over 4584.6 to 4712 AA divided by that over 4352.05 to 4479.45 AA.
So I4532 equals 1.19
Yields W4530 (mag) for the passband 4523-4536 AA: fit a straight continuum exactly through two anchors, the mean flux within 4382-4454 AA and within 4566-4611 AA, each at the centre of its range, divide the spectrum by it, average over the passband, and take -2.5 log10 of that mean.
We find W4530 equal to 0.019 mag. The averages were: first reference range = 20.1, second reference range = 21.7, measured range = 20.8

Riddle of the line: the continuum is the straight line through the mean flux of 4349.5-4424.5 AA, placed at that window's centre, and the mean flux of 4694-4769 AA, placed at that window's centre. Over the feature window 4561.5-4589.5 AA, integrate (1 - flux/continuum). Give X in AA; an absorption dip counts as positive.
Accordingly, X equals 1.0 AA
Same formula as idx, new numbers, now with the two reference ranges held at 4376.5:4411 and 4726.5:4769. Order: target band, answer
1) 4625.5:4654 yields 1.7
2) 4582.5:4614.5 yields 1.9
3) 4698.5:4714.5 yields 1.0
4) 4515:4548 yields 3.2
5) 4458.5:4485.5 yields 2.8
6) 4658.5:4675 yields 1.1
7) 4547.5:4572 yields 0.1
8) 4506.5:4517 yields 0.5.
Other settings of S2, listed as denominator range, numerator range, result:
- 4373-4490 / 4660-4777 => 1.28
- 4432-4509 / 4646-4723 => 1.16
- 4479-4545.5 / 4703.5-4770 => 1.26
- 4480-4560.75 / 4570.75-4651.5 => 1.09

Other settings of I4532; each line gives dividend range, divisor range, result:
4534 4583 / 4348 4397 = 1.11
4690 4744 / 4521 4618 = 1.12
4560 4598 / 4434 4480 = 1.20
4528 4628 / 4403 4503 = 1.16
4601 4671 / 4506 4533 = 1.15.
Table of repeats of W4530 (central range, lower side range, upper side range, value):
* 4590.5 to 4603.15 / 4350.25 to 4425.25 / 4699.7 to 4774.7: 0.070 mag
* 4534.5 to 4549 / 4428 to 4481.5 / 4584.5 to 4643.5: 0.081 mag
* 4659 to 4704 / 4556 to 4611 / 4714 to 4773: 0.134 mag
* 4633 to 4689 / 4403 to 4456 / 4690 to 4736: 0.028 mag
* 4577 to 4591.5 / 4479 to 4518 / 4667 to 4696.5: -0.142 mag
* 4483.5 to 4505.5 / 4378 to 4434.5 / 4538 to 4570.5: -0.004 mag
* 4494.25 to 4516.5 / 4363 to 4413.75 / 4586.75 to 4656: 0.032 mag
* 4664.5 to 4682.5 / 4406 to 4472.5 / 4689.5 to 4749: 0.082 mag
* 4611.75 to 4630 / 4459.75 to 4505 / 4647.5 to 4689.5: -0.138 mag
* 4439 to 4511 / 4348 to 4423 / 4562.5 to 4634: 0.047 mag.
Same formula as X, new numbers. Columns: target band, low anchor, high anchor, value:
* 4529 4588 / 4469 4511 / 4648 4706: -2.5 AA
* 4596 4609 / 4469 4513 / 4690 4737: 0.9 AA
